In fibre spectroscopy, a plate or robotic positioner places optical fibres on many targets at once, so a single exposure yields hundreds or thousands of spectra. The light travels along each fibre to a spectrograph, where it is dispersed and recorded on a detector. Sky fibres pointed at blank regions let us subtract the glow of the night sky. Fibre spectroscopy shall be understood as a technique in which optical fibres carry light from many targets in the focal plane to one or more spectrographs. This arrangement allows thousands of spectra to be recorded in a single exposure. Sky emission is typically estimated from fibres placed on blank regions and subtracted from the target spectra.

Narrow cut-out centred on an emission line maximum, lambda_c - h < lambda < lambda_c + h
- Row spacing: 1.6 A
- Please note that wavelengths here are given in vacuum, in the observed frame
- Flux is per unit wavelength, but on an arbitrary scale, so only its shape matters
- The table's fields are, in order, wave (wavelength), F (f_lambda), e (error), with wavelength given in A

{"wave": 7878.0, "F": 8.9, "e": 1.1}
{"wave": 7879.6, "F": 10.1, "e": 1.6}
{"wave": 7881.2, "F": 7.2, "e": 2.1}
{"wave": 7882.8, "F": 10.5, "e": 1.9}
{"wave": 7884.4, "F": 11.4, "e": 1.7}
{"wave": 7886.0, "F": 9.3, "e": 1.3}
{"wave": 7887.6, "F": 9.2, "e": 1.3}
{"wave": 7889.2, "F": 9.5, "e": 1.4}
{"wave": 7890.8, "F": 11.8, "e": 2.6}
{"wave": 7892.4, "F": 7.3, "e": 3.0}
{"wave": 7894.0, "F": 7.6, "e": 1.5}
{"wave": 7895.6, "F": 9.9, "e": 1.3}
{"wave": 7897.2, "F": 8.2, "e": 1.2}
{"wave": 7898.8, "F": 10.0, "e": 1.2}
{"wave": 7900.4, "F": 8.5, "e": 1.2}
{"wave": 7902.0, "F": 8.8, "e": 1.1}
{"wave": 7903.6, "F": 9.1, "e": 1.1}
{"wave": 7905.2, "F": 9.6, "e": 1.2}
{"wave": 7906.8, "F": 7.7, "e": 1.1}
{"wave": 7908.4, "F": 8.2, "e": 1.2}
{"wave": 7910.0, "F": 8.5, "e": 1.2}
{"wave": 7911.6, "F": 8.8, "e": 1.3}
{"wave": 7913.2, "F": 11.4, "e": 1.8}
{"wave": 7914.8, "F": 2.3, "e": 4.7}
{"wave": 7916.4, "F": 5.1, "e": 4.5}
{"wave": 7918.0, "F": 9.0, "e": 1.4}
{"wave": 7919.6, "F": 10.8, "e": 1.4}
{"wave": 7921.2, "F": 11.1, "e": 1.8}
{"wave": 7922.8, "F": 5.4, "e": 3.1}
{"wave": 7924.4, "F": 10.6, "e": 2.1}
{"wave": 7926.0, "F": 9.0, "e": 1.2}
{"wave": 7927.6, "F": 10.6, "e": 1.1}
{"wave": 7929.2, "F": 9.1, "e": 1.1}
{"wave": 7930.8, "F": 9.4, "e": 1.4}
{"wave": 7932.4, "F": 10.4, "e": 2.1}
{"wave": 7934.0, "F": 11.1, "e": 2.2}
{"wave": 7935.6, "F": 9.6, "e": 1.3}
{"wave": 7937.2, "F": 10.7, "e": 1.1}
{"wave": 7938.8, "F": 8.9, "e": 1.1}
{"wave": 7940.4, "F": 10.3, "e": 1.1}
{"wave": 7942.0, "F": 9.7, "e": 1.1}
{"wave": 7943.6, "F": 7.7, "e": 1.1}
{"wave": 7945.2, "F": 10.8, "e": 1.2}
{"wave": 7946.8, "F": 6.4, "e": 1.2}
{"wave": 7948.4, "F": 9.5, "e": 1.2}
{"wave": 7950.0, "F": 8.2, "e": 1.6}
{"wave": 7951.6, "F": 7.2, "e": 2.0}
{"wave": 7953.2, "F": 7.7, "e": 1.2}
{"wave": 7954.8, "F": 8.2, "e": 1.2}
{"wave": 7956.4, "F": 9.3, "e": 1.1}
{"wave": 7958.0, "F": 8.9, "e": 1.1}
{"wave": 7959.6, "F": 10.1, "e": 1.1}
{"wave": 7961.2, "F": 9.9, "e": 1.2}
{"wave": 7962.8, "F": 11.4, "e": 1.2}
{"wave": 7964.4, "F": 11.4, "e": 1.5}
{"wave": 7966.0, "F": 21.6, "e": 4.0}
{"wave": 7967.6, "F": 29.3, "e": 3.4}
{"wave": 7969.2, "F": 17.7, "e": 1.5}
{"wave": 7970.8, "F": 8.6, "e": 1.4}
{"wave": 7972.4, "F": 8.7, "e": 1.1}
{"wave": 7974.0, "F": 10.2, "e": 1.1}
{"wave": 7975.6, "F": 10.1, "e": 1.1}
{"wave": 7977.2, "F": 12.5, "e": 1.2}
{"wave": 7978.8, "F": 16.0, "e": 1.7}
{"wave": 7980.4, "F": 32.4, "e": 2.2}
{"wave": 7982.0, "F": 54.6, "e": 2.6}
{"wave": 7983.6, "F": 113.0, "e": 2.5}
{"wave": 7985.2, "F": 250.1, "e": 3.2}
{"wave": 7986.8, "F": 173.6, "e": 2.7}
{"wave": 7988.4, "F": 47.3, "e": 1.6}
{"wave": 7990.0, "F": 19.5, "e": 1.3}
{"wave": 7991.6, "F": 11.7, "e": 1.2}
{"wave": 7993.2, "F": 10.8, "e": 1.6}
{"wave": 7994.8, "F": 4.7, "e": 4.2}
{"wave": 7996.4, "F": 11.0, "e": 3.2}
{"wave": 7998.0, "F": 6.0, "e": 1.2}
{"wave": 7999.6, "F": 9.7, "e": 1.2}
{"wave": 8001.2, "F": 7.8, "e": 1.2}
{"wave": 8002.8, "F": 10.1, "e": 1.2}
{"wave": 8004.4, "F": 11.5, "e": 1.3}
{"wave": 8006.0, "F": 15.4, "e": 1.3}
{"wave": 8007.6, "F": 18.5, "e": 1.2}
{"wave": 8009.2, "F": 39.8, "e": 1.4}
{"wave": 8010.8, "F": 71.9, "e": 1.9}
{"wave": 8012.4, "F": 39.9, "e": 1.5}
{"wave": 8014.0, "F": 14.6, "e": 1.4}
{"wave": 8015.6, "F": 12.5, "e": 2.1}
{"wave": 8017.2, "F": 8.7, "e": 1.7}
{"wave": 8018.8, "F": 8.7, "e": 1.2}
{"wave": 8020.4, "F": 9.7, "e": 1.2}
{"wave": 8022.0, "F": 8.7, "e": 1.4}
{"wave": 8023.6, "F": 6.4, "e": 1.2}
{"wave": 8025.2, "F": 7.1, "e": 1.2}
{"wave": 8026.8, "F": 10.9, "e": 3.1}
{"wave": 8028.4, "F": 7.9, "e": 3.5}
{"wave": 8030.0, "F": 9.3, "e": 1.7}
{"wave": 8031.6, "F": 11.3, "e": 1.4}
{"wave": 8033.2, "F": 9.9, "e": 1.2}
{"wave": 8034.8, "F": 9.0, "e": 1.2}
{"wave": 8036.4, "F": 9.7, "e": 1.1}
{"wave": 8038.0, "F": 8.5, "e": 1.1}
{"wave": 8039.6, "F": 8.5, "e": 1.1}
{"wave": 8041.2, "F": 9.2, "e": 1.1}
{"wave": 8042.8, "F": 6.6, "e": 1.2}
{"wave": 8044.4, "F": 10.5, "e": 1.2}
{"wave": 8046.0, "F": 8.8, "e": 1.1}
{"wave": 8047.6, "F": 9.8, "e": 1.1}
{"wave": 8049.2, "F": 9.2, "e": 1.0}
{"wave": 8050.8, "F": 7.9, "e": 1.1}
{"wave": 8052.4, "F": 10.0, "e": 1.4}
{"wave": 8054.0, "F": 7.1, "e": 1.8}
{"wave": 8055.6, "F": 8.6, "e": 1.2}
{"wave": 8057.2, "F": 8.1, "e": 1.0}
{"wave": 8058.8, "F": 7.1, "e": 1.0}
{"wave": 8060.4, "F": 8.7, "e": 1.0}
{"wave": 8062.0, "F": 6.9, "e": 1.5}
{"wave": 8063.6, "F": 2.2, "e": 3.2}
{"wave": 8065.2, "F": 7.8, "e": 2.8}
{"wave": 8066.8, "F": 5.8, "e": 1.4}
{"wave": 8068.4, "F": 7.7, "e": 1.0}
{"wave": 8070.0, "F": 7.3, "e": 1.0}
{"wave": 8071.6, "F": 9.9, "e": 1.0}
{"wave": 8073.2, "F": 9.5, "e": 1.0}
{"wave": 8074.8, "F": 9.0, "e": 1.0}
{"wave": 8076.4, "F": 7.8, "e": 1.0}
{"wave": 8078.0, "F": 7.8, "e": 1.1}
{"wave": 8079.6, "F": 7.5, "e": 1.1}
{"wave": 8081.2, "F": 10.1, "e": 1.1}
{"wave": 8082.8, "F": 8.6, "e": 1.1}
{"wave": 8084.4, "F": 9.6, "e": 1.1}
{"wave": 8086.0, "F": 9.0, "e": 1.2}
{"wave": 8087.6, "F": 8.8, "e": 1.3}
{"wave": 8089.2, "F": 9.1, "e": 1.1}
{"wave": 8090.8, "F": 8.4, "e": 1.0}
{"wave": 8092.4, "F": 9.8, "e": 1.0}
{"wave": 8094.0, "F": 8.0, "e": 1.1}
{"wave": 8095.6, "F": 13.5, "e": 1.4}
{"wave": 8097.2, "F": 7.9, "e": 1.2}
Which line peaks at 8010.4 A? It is [N II] 6583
